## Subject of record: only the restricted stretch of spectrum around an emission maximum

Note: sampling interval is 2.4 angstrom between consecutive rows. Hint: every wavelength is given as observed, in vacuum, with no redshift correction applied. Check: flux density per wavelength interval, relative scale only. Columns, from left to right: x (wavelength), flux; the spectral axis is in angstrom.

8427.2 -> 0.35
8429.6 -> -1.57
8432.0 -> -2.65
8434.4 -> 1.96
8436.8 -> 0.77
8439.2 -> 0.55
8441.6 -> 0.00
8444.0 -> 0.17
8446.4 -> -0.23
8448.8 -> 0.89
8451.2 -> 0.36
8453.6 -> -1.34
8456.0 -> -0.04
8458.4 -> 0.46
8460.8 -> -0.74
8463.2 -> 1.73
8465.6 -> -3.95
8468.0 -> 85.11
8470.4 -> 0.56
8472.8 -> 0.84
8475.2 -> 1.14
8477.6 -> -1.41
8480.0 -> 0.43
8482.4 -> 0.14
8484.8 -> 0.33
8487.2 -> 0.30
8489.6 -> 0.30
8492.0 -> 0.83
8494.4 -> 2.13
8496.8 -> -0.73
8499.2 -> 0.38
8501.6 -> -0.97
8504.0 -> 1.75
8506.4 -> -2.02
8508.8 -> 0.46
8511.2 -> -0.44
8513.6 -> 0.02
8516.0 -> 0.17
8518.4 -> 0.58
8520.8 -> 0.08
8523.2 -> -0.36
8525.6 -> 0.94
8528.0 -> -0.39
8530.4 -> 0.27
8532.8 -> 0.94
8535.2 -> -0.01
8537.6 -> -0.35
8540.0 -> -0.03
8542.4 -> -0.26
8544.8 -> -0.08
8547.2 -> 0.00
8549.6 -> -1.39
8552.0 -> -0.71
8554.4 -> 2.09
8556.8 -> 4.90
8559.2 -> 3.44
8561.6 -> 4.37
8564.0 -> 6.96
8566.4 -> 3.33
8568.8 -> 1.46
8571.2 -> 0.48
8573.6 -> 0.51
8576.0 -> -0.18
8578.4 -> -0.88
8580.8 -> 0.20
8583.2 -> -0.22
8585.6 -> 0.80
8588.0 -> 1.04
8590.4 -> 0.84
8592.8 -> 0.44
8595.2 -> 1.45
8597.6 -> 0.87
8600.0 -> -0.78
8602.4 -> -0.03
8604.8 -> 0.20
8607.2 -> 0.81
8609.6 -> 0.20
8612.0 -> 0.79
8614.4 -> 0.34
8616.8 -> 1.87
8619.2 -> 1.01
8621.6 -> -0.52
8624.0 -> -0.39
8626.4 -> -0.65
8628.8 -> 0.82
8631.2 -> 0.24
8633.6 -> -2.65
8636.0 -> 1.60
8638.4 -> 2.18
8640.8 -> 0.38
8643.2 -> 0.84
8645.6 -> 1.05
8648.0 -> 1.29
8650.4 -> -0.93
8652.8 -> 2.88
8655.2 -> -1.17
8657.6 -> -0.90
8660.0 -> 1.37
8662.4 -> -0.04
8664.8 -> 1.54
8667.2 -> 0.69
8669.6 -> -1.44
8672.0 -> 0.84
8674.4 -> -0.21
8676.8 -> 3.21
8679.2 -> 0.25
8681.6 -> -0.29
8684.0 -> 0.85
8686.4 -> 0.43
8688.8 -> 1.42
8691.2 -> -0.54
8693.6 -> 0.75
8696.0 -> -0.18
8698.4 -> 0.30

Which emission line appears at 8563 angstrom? [O II] 3727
